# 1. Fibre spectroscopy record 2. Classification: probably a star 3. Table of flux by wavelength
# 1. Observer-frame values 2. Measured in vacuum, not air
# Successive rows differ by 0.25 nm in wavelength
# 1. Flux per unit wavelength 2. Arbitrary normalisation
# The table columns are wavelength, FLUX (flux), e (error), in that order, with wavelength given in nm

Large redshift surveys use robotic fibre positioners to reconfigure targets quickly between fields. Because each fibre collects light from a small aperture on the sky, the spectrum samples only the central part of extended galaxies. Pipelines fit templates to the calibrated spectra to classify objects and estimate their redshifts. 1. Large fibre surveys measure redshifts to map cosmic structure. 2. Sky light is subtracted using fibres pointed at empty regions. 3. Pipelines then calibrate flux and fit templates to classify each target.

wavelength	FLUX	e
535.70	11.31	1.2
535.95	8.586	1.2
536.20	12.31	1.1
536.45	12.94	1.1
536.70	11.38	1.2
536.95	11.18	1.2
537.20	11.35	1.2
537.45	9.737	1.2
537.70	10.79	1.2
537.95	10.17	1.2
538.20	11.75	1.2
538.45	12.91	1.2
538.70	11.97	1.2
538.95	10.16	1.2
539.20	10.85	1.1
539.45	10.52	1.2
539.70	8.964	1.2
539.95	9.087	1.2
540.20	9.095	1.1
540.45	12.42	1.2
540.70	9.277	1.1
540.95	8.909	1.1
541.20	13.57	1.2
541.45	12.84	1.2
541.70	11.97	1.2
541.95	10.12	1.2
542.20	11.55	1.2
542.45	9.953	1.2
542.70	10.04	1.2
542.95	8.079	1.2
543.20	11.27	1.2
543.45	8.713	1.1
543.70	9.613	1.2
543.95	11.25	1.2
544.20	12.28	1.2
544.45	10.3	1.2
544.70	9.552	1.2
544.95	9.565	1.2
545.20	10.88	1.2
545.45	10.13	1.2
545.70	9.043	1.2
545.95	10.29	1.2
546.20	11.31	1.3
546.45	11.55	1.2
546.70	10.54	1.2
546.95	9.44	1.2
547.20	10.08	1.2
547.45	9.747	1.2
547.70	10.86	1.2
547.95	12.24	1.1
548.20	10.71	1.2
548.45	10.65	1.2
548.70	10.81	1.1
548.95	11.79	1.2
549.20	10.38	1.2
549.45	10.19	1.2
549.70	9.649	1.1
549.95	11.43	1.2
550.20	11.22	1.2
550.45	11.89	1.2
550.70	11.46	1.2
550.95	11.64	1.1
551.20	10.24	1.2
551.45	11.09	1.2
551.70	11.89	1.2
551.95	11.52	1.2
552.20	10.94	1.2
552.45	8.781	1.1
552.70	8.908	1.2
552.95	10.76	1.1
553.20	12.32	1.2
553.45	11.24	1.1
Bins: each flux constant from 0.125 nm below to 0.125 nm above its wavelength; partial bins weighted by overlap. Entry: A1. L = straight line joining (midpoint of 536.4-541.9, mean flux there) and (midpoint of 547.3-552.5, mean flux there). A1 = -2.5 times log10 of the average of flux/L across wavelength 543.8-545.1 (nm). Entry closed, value 0.04 mag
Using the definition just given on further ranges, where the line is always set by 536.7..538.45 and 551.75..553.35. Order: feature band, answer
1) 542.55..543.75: 0.141 mag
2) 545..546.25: 0.059 mag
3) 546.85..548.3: 0.022 mag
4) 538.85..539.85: 0.090 mag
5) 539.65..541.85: 0.020 mag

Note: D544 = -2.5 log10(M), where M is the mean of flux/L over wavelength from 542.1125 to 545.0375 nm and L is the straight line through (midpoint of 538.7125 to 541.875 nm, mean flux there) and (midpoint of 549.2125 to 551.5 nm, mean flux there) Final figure 0.062 mag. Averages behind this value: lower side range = 10.7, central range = 10.2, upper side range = 10.9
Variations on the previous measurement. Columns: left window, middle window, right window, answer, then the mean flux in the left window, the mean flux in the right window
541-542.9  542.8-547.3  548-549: 0.09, 11.2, 11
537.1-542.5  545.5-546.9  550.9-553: 0.02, 10.8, 10.6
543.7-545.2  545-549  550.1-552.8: 0.01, 10.5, 10.9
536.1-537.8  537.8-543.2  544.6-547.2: 0.02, 11.4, 10.2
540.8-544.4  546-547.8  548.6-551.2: 0.04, 10.7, 11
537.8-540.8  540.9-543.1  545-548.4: -0.03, 10.6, 10.5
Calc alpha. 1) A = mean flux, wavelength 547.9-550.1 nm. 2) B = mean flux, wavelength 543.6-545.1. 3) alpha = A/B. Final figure 1.04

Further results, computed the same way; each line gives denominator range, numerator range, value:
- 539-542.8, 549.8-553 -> 1.03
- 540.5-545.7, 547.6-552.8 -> 1.04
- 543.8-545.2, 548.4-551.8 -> 1.04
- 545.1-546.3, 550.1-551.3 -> 1.10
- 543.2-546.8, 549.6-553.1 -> 1.04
